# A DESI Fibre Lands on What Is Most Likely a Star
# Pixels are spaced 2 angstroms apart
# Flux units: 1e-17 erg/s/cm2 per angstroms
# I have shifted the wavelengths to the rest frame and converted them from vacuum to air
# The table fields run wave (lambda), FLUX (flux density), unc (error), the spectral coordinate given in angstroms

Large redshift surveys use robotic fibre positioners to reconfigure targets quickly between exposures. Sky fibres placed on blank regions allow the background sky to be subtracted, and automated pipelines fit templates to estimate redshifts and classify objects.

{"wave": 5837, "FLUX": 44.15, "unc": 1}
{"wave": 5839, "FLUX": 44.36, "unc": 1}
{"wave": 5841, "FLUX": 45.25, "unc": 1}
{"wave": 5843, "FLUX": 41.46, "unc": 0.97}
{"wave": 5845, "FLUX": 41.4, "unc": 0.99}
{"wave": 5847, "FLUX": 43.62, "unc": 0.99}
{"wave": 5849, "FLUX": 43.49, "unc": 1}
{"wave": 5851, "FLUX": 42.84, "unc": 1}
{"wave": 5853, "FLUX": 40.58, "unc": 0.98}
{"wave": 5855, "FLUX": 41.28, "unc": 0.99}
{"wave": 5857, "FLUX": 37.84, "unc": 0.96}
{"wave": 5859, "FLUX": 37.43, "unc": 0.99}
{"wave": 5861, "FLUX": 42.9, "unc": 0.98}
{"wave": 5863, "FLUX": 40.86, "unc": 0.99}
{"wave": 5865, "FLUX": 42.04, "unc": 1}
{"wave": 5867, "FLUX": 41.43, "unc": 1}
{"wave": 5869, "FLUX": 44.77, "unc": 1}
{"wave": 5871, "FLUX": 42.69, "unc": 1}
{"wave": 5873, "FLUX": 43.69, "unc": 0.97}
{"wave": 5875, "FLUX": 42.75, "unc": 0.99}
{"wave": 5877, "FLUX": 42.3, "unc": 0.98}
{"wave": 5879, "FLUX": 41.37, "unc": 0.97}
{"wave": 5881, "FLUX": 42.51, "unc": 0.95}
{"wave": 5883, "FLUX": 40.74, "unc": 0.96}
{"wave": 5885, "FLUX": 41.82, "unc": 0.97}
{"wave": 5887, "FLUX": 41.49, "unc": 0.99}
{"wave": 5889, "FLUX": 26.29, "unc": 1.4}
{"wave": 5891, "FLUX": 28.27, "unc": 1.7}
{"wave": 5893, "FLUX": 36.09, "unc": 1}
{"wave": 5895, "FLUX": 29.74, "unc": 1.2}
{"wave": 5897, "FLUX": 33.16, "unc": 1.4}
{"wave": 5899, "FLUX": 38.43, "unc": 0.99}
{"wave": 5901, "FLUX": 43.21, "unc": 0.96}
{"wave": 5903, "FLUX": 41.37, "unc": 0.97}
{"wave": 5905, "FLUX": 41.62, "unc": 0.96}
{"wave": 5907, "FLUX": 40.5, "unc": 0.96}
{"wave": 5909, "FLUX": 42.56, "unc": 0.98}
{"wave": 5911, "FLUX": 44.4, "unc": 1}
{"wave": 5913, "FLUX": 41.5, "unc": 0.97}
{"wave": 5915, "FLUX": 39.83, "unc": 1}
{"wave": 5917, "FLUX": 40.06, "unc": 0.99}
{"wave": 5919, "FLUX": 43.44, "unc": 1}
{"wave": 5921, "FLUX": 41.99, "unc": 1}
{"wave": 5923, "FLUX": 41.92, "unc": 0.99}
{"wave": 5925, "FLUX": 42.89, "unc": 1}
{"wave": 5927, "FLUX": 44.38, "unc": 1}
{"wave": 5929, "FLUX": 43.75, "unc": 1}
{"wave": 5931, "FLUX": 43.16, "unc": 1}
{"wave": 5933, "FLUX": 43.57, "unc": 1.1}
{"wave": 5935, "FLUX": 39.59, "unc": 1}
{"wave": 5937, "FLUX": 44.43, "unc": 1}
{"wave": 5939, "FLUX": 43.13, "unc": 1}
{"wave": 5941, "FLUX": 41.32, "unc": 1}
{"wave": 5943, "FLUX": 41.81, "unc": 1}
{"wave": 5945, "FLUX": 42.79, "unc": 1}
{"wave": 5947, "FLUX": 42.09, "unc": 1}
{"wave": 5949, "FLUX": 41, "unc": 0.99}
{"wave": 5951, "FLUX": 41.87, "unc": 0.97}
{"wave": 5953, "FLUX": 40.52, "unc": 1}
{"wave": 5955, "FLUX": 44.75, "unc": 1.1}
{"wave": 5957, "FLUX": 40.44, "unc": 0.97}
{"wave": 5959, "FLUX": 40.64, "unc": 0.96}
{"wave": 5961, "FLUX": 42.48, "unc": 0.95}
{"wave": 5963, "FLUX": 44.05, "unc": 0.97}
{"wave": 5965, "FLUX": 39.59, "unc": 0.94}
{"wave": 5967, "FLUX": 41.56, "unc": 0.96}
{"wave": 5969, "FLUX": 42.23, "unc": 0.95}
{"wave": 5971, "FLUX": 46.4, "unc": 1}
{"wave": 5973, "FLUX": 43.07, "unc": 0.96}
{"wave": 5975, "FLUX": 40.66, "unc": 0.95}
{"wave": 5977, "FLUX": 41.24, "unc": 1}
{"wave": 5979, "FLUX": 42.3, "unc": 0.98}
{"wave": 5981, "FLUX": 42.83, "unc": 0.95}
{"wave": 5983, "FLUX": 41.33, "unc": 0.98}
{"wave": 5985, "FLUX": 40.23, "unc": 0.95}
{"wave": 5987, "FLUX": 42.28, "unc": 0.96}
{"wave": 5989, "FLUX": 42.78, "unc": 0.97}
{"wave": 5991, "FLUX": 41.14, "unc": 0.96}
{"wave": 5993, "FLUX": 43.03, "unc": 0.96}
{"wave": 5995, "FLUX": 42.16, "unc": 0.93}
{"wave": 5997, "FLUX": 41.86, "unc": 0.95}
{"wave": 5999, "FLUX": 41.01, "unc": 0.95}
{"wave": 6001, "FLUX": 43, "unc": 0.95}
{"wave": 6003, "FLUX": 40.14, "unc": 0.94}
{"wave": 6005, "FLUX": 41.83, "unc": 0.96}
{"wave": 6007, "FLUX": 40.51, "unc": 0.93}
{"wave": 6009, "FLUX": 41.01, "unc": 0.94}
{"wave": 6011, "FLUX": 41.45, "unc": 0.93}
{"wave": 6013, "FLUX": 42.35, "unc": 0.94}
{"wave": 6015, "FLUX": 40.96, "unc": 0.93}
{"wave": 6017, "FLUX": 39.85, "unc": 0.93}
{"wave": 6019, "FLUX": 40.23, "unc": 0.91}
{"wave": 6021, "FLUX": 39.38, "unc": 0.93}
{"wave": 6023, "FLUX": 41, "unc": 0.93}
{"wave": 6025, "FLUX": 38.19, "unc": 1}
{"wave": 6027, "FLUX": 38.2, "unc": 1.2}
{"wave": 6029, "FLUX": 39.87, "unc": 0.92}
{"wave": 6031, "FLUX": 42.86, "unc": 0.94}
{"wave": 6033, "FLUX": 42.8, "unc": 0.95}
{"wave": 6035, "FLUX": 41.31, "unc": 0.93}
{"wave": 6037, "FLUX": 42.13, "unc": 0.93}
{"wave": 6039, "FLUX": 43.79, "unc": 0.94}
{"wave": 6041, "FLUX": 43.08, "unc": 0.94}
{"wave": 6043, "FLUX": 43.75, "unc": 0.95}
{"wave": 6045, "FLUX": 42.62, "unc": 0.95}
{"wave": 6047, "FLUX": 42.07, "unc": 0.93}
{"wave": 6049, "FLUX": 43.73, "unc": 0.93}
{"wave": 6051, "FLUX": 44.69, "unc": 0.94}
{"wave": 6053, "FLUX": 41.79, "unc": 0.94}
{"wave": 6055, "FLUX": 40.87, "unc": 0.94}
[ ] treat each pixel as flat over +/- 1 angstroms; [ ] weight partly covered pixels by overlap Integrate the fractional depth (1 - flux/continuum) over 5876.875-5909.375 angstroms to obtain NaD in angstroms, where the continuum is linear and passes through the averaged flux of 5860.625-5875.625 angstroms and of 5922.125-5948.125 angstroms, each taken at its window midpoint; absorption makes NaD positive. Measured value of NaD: 3.44 angstroms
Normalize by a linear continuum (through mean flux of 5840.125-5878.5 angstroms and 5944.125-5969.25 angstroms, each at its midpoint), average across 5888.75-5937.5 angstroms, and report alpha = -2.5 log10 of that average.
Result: 0.05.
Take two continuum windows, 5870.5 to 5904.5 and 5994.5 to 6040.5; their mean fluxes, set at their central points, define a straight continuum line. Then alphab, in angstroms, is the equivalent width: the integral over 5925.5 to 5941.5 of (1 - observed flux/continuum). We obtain -1.4 angstroms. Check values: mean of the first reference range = 38.6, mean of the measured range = 43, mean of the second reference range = 41.1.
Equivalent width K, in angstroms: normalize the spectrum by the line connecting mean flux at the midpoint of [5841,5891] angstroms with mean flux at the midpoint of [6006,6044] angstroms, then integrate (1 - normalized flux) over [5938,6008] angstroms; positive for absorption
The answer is -1.4 angstroms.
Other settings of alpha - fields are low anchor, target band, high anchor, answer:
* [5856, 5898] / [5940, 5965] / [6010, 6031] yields -0.06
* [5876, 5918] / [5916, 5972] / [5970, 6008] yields -0.05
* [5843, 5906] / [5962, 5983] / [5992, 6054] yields -0.03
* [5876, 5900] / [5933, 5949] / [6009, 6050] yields -0.10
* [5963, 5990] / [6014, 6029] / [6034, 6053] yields 0.08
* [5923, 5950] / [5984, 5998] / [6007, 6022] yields -0.02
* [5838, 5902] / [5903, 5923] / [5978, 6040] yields -0.03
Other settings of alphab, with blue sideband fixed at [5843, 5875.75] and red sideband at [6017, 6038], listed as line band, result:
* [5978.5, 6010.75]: -0.7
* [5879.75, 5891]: 1.1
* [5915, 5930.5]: -0.4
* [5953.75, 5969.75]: -0.3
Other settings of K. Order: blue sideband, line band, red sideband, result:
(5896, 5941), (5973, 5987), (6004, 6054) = 0.0 angstroms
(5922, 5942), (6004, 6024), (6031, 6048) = 0.9 angstroms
